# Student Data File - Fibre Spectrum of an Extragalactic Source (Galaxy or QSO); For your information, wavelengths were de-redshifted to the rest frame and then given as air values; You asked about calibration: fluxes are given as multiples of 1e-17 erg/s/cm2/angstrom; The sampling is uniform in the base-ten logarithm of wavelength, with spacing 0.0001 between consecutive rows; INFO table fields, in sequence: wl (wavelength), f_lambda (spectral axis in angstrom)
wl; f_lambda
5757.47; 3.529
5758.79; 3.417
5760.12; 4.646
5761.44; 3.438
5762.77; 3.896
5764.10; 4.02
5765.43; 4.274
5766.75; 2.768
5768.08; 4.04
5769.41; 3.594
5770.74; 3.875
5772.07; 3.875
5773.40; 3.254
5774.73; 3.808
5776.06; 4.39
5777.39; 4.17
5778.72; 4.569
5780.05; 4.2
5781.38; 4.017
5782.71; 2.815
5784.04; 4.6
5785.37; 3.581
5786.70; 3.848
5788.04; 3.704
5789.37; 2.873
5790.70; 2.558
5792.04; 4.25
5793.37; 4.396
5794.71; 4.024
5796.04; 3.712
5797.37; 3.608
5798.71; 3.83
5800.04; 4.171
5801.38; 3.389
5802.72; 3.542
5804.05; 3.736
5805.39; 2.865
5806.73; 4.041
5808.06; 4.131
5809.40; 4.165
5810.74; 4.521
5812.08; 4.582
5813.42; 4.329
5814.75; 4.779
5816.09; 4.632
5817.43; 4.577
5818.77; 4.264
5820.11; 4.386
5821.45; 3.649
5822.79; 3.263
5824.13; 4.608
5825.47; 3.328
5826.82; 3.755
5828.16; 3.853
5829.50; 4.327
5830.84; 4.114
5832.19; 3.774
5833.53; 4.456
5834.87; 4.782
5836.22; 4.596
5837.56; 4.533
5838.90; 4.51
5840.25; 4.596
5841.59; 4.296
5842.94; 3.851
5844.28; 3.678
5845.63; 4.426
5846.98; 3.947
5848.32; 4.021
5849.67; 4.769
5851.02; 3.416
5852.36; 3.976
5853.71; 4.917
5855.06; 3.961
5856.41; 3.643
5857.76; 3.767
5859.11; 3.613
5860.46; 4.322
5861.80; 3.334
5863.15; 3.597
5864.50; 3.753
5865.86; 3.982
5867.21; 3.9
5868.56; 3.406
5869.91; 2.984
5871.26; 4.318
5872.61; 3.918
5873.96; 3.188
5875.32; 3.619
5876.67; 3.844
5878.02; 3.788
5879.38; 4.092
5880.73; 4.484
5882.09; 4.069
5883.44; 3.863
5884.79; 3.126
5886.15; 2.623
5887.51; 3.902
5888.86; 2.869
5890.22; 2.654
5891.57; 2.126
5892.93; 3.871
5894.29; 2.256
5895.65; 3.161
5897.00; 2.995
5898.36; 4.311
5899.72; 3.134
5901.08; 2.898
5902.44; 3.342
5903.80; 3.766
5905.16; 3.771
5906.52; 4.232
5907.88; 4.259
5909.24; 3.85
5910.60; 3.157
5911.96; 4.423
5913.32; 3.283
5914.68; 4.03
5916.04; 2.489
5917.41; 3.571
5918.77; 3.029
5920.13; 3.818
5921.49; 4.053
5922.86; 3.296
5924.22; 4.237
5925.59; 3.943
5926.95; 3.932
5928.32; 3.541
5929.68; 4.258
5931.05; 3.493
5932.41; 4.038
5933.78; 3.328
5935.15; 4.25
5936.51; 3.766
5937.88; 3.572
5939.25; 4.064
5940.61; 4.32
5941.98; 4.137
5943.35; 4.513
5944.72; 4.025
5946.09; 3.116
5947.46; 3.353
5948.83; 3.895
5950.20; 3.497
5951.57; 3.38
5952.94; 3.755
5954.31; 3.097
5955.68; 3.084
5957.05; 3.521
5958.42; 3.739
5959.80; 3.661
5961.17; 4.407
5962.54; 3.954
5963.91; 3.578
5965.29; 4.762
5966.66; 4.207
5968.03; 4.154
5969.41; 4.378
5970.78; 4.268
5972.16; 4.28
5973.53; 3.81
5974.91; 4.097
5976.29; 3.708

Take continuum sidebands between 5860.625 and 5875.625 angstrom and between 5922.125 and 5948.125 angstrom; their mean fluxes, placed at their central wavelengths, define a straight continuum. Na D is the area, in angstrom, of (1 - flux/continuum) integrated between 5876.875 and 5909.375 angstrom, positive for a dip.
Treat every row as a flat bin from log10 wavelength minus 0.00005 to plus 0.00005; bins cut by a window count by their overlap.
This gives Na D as 2.2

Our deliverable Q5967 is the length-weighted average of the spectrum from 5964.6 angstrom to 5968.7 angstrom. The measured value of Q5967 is 4.38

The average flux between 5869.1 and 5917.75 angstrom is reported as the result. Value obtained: 3.51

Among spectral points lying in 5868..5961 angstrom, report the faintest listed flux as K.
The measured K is 2.126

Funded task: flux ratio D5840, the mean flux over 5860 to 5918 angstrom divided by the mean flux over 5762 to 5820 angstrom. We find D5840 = 0.90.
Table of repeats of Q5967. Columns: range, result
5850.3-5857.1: 3.99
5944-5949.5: 3.6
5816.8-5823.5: 4.03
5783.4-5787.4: 4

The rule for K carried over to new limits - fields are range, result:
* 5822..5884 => 2.984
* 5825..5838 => 3.328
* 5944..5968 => 3.084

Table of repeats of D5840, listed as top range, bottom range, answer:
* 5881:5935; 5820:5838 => 0.86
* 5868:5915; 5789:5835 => 0.89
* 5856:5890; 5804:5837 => 0.88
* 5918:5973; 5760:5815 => 0.99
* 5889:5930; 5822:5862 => 0.86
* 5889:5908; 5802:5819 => 0.79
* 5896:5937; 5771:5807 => 0.98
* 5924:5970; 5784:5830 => 0.98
